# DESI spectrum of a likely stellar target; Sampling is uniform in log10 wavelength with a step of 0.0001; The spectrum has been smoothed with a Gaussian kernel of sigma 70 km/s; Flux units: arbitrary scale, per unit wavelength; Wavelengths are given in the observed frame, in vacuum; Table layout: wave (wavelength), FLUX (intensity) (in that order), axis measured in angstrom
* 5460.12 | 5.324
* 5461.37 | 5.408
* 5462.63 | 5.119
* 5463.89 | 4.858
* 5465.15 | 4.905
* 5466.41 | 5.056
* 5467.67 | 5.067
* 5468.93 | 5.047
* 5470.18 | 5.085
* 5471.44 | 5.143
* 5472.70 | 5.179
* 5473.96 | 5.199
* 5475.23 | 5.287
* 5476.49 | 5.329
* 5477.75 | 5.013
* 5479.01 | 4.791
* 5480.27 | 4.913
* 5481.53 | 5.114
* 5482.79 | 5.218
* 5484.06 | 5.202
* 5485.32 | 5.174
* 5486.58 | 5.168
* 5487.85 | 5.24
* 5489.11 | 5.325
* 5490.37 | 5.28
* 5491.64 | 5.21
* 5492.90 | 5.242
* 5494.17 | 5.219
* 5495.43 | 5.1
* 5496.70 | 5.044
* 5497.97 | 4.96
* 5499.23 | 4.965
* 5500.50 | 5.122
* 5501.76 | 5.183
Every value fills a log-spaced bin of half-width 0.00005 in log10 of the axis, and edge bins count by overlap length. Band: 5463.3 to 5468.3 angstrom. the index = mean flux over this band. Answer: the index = 4.97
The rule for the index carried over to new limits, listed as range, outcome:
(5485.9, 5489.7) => 5.24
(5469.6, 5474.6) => 5.14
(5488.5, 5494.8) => 5.26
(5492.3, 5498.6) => 5.11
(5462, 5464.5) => 4.98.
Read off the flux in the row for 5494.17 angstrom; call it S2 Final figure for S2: 5.219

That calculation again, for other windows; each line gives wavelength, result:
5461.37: 5.408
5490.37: 5.28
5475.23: 5.287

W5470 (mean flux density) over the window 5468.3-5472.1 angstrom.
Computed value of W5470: 5.1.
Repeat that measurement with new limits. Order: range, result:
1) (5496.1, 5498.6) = 5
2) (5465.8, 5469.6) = 5.07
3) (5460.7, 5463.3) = 5.26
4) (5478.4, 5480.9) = 4.86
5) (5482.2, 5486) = 5.2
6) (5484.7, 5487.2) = 5.18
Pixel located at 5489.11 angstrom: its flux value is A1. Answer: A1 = 5.325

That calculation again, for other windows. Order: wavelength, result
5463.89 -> 4.858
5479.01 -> 4.791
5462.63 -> 5.119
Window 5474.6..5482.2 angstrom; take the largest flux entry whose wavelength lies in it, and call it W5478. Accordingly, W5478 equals 5.329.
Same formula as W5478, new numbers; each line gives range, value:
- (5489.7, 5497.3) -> 5.28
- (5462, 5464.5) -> 5.119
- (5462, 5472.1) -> 5.143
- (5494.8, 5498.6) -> 5.1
